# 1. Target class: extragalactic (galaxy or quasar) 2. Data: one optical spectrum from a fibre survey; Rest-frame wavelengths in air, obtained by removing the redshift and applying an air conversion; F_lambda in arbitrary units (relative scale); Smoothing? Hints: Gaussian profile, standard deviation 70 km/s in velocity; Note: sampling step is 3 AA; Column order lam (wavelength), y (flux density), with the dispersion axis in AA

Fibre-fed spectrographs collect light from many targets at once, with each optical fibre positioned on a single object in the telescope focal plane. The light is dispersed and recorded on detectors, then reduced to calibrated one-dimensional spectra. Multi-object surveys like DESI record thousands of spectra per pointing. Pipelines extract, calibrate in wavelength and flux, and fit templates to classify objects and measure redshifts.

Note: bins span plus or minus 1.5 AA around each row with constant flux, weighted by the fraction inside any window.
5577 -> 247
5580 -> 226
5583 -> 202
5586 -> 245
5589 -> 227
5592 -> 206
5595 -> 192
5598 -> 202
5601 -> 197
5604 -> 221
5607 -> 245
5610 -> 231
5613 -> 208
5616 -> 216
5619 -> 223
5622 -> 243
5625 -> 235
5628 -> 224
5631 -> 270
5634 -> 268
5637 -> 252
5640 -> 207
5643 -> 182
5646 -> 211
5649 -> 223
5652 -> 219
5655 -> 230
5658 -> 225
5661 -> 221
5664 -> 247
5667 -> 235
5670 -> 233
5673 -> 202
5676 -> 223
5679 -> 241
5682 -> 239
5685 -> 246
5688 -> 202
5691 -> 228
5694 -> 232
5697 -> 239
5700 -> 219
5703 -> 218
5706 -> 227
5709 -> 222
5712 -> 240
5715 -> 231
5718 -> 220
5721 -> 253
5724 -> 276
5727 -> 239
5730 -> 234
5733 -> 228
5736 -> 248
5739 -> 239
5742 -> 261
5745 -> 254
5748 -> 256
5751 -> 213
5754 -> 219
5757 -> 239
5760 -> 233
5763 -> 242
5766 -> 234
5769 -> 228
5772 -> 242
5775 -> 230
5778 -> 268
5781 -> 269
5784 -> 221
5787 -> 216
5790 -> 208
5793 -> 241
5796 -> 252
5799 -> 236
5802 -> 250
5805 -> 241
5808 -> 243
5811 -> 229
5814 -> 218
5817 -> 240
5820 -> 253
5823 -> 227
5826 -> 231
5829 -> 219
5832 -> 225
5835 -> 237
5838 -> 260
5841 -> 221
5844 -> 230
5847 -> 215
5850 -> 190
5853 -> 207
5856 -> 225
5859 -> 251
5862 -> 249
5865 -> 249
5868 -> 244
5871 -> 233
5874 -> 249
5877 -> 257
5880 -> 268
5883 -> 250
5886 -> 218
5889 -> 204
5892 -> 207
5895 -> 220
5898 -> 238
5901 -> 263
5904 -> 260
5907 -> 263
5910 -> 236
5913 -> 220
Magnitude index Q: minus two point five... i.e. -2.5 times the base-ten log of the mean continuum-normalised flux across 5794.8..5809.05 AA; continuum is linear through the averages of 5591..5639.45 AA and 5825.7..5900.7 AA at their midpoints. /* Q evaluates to -0.061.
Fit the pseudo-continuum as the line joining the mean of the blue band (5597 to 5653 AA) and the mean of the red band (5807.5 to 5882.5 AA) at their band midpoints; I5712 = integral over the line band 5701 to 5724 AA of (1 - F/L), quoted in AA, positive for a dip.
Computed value -0.4 AA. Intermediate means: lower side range 225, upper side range 235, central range 233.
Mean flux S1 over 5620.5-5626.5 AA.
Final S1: 239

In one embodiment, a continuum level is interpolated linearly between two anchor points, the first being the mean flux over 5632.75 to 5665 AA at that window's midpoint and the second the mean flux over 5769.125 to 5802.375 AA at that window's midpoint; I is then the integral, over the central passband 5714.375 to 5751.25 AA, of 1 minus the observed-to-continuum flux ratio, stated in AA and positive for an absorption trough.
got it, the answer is -1.6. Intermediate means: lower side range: 225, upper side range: 239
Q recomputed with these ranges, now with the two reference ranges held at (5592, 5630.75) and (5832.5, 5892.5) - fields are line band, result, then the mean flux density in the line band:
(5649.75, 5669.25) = -0.03 mag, 229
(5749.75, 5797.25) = -0.03 mag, 235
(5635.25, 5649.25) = 0.04 mag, 215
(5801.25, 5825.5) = -0.03 mag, 237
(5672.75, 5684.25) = -0.03 mag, 230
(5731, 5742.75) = -0.07 mag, 242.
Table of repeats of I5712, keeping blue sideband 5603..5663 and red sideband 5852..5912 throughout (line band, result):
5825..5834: 0.45 AA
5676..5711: 0.36 AA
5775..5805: -0.55 AA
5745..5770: -0.06 AA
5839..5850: 0.86 AA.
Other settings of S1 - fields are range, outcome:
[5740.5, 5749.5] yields 257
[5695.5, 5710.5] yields 225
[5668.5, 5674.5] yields 218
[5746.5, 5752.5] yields 234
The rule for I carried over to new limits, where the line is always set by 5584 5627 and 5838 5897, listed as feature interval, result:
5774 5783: -1.08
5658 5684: -0.79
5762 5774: -0.45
